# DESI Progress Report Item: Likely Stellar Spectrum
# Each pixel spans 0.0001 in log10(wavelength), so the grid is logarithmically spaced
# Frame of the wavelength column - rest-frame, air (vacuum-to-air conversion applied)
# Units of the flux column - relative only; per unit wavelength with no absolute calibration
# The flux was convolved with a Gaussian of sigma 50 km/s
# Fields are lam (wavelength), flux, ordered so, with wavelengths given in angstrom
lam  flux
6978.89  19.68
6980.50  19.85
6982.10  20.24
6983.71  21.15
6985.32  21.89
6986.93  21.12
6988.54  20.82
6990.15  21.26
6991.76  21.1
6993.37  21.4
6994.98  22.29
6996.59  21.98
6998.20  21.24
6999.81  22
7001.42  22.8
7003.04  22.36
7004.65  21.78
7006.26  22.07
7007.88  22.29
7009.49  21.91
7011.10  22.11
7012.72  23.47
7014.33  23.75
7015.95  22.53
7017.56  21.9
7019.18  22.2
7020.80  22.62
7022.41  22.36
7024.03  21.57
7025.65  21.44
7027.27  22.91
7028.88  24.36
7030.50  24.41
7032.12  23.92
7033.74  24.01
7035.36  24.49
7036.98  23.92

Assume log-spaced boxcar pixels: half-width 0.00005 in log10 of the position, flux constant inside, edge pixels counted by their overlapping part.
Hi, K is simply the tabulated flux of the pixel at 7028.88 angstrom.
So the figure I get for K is 24.36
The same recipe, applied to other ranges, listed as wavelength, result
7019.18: 22.2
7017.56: 21.9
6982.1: 20.24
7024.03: 21.57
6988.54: 20.82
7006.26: 22.07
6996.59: 21.98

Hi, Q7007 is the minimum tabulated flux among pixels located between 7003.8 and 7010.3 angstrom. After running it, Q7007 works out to 21.78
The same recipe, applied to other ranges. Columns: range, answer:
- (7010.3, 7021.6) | 21.9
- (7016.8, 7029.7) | 21.44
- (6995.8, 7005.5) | 21.24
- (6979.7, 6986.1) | 19.85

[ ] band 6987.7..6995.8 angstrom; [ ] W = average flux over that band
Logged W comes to 21.4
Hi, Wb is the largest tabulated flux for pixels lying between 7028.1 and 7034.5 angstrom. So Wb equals 24.41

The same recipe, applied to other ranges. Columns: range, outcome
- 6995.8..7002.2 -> 22.8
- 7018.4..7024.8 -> 22.62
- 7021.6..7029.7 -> 24.36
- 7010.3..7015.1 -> 23.75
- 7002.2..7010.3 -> 22.36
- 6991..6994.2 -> 21.4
